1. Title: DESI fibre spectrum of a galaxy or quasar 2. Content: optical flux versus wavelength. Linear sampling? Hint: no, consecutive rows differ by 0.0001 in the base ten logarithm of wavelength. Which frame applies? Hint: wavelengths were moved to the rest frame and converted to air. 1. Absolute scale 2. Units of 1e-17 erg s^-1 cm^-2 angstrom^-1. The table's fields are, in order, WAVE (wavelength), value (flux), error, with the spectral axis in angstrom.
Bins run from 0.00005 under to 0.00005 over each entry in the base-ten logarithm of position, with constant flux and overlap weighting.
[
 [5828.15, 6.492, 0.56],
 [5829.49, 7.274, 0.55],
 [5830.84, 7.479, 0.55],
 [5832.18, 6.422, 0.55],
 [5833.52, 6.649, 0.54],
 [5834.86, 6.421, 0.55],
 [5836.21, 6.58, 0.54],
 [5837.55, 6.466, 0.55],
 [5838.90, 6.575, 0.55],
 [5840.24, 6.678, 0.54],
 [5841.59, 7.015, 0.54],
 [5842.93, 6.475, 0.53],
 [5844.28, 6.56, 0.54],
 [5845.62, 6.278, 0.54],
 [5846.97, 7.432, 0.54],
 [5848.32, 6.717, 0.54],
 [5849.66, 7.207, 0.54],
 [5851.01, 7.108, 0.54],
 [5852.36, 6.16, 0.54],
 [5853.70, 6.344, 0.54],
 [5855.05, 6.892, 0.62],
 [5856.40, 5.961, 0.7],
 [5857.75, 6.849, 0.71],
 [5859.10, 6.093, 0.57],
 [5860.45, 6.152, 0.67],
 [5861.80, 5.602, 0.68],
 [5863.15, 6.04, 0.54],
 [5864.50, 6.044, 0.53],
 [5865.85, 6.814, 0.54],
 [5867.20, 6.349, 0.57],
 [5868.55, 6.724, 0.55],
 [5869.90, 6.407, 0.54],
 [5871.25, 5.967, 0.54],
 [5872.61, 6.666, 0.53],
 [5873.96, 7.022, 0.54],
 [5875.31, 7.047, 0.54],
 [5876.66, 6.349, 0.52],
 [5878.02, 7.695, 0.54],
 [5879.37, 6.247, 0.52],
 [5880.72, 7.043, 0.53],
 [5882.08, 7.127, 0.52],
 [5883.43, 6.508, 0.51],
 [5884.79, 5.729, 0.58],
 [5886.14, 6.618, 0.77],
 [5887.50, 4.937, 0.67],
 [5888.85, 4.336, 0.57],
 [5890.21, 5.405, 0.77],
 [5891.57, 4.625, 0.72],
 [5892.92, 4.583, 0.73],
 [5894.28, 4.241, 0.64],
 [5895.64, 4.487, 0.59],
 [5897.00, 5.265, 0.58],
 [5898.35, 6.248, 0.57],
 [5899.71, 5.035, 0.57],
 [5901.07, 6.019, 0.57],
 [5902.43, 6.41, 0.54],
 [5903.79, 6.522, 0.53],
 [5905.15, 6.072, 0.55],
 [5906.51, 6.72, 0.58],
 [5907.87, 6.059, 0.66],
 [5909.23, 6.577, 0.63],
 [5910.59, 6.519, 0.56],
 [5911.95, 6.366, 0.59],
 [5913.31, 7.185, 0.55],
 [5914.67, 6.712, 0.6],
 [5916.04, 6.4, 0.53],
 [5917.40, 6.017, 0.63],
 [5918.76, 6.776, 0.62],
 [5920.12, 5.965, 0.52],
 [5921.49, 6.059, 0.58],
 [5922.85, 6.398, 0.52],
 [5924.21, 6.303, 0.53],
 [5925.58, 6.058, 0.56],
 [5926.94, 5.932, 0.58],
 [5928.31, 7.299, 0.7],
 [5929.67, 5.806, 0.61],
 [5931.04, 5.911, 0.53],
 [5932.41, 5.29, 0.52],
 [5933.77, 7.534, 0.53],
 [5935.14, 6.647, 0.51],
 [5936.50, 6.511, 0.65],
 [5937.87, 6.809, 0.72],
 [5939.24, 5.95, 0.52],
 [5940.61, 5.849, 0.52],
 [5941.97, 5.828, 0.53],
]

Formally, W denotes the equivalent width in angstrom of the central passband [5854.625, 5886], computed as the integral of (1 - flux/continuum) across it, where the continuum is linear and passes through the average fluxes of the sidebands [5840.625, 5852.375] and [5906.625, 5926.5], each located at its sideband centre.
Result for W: 0.8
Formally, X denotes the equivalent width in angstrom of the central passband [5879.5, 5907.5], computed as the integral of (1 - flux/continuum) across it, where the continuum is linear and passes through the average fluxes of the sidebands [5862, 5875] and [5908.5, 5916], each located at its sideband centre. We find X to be 3.6 angstrom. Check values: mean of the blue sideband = 6.44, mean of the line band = 5.71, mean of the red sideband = 6.64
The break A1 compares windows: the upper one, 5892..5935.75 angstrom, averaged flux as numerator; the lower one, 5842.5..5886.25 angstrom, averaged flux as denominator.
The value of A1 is 0.93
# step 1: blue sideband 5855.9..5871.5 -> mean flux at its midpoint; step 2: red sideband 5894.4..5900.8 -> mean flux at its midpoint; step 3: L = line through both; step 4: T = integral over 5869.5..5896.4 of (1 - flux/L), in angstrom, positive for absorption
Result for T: -1.2 angstrom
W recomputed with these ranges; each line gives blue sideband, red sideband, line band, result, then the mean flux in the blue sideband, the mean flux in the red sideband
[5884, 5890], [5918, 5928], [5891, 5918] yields -0.3 angstrom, 5.42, 6.25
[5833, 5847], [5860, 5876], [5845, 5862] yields -0.1 angstrom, 6.61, 6.41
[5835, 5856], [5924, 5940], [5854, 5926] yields 3.8 angstrom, 6.68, 6.33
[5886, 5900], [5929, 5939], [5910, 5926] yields -1.6 angstrom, 5.01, 6.34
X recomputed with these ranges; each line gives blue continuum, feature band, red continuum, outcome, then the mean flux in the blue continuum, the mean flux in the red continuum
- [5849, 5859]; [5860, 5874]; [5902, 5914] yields 0.6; 6.61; 6.5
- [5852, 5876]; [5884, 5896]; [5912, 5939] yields 2.6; 6.4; 6.39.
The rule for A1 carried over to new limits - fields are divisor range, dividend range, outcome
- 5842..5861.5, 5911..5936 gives 0.97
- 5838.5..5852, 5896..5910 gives 0.89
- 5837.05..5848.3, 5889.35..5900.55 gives 0.75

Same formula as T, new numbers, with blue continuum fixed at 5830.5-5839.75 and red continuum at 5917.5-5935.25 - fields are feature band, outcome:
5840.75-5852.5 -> -0.4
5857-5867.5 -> 0.5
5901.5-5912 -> -0.1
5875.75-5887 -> -0.3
